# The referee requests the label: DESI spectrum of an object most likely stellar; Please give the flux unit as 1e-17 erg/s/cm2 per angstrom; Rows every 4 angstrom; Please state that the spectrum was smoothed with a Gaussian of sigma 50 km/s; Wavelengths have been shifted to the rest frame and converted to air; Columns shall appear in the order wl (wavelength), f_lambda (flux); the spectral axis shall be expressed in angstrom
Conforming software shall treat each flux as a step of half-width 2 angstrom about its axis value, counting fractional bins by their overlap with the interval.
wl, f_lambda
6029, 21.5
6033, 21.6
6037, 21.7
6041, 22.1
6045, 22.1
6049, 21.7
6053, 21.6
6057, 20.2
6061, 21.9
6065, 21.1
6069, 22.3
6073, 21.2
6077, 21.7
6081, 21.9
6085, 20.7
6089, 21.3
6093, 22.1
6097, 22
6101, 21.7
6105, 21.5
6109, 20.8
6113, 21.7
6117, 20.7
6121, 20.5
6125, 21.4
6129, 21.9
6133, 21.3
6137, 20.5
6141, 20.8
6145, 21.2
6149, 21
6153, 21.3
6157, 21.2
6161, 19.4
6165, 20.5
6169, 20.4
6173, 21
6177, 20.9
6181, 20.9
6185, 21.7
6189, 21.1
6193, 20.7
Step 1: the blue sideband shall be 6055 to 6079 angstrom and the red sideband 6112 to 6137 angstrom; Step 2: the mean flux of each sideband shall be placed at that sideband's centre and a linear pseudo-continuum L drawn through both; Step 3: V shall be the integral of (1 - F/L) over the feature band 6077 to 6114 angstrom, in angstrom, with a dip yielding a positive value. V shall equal -0.4 angstrom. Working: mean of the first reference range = 21.4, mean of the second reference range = 21.2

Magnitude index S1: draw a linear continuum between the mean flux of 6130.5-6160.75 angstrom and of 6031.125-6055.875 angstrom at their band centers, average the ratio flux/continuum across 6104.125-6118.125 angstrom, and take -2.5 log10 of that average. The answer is 0.00 mag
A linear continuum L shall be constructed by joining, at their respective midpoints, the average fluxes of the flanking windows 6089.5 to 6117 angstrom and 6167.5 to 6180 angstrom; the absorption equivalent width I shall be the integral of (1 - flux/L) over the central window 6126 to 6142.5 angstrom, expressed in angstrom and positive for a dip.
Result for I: 0.1 angstrom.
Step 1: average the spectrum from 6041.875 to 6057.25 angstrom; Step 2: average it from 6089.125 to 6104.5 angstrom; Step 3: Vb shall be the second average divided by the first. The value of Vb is 1.01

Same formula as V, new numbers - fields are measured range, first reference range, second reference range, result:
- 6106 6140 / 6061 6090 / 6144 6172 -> -0.1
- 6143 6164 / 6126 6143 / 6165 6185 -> 0.2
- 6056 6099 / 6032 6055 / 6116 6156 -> 0.0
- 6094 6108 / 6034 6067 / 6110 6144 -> -0.3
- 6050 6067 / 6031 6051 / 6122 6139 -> 0.4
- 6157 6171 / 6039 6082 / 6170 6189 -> 0.6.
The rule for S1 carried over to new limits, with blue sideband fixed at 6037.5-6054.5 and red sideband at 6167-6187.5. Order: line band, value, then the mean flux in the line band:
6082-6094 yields 0.012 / 21.4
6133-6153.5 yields 0.013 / 21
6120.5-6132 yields -0.002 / 21.4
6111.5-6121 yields 0.019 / 21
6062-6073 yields 0.005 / 21.6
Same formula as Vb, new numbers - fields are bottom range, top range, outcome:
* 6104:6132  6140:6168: 0.98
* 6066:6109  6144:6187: 0.97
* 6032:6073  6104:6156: 0.98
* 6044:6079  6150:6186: 0.97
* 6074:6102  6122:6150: 0.98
